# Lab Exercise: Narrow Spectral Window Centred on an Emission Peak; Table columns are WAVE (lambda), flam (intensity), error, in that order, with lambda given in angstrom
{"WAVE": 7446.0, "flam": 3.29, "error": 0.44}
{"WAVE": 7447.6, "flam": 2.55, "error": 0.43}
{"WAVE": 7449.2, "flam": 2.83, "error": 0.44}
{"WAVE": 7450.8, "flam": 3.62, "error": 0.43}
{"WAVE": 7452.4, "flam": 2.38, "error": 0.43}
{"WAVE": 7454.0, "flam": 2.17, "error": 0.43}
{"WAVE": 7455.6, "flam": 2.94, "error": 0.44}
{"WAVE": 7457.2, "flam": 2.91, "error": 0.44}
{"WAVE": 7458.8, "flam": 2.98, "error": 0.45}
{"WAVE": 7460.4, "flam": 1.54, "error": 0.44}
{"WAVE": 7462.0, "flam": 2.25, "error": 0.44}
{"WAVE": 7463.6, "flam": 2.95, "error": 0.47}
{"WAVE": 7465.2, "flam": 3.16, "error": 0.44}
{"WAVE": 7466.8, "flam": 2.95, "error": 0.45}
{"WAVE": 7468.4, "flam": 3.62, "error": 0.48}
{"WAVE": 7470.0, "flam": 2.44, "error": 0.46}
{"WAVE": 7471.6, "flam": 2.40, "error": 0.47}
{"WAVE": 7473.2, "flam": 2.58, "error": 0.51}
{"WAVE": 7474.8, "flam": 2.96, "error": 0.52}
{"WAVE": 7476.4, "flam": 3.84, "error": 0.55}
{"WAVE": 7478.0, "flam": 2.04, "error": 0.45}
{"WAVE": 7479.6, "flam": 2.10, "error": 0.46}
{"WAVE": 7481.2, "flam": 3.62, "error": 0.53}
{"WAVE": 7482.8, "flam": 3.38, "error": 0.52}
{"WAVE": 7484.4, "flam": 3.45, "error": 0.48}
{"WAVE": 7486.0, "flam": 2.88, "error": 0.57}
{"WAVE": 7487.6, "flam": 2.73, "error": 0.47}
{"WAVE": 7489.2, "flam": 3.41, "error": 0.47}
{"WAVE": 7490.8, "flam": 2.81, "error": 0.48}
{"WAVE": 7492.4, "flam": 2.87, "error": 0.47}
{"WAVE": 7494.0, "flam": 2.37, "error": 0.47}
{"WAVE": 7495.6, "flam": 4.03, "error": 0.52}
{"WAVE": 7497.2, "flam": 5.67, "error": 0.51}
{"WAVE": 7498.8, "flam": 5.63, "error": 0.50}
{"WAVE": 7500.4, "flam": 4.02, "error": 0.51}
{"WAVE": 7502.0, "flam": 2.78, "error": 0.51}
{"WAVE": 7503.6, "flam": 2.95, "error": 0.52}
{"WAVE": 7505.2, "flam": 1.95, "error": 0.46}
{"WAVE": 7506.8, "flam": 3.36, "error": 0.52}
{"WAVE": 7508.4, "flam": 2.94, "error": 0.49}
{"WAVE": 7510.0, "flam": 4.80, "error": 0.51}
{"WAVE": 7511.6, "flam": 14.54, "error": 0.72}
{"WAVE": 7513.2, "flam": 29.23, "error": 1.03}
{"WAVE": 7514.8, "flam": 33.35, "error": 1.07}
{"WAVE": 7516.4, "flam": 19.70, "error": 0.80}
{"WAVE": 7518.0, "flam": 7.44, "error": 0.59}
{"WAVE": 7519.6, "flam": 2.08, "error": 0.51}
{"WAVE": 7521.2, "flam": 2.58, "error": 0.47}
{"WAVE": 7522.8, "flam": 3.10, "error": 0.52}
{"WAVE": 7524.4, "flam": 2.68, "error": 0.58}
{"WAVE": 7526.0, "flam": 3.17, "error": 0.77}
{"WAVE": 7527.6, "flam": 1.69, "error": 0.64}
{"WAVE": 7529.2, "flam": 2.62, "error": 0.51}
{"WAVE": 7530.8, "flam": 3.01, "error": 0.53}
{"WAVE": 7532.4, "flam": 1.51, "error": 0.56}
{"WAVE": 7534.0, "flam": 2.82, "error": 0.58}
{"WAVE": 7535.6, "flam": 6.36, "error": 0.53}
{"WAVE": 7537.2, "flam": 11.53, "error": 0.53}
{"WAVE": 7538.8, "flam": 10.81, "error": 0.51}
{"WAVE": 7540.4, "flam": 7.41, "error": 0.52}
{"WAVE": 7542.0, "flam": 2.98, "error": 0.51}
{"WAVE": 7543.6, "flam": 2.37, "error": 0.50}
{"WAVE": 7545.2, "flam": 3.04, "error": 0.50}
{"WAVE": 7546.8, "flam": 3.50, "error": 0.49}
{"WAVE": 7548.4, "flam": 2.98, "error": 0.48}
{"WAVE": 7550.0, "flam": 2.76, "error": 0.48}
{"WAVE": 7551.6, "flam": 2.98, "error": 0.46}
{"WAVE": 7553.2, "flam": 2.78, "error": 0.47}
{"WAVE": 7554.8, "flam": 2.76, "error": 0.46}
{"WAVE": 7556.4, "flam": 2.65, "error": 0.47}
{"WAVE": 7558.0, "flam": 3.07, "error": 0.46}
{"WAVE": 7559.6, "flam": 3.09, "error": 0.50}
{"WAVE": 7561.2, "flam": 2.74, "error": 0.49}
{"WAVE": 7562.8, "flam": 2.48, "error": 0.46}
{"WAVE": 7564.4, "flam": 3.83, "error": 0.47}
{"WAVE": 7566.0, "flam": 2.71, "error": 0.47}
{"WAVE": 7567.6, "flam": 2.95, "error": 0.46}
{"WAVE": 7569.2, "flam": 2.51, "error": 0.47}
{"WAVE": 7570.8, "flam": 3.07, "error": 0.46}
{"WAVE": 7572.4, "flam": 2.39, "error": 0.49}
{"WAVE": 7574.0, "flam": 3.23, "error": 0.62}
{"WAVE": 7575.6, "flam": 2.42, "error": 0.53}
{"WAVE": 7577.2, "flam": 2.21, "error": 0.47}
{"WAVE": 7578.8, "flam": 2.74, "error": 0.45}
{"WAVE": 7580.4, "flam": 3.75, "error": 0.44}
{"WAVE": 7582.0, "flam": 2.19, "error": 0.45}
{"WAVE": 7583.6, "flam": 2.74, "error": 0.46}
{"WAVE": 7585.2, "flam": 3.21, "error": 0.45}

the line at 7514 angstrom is Halpha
